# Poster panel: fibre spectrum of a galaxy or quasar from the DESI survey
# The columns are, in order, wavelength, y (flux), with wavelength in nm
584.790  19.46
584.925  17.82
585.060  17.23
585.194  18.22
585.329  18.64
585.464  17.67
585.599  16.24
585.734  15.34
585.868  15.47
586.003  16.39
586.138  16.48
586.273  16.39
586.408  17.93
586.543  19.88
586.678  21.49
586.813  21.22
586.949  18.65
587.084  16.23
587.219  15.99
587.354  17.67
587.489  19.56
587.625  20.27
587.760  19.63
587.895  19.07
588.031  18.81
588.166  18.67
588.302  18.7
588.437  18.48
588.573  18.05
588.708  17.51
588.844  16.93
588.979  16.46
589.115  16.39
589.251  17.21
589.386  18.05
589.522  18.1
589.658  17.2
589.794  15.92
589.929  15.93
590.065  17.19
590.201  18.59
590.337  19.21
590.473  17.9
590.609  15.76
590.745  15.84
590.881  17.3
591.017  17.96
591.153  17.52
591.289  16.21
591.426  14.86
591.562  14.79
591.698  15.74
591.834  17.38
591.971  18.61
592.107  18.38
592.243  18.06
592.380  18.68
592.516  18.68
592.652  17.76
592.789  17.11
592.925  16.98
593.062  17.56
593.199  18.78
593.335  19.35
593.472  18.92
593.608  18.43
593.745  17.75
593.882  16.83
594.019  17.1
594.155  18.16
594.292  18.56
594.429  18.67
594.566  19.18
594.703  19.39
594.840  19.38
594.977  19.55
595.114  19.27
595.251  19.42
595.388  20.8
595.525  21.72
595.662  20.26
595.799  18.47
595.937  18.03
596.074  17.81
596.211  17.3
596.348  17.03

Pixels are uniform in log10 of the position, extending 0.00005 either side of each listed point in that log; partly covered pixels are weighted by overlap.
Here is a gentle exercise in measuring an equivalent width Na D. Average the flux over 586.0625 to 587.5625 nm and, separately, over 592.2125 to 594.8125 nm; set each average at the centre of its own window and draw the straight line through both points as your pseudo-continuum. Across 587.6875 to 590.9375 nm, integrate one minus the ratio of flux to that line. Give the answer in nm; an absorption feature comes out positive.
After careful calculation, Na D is 0.12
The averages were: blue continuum 18.3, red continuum 18.2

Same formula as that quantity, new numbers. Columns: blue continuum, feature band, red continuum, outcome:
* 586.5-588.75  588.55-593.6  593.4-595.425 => 0.37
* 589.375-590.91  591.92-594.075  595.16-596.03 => 0.05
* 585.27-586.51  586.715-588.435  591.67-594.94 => -0.16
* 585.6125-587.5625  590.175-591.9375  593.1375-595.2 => 0.14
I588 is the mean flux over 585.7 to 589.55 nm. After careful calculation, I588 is 18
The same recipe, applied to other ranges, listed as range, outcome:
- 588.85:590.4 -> 17.3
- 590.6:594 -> 17.4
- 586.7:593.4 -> 17.7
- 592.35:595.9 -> 18.7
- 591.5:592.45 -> 17.4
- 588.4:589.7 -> 17.4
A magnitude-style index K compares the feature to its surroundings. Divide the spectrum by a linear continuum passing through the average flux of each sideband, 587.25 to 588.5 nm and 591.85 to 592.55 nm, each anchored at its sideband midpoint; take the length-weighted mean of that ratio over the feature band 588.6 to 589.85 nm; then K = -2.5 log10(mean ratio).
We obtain 0.10 mag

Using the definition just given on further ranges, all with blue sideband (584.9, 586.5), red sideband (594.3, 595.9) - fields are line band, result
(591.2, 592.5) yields 0.10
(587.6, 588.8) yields -0.06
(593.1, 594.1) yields 0.06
